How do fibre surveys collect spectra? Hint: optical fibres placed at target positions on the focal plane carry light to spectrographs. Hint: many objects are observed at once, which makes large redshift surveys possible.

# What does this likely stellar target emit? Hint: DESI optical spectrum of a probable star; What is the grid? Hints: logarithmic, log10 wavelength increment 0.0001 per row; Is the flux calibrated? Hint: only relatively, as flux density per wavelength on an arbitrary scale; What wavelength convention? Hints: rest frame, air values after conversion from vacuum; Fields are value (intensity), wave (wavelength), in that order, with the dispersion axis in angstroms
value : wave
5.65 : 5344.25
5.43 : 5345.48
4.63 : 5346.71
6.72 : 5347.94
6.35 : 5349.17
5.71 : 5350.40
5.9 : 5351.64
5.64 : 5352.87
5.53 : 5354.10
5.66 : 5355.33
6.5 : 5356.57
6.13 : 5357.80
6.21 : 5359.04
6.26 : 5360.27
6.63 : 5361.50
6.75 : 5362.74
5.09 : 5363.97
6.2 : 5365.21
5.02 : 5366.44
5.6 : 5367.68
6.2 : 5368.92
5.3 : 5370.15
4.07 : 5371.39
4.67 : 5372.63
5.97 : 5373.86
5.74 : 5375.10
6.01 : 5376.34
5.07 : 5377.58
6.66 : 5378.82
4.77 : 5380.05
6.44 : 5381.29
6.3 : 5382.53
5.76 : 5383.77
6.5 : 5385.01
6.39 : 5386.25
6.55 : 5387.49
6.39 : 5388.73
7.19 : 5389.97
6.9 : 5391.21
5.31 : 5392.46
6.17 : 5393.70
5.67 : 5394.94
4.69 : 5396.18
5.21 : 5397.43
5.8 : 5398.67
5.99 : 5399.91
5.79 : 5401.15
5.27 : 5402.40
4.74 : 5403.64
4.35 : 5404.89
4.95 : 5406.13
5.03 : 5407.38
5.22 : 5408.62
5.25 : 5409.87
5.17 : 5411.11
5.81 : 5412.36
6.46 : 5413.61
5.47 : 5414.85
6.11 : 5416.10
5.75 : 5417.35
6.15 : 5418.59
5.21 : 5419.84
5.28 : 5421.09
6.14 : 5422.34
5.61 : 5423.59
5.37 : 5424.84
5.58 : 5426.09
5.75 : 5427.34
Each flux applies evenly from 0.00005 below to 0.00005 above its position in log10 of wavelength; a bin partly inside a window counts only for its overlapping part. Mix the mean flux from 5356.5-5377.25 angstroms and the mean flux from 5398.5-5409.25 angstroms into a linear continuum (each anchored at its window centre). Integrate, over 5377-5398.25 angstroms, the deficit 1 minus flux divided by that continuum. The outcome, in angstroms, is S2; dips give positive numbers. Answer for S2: -2.13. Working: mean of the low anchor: 5.76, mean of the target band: 6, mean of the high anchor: 5.21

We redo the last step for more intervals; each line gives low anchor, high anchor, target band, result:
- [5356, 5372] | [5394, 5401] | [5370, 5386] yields 0.13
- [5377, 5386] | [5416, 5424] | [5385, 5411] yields 0.92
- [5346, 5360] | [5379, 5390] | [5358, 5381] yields 1.42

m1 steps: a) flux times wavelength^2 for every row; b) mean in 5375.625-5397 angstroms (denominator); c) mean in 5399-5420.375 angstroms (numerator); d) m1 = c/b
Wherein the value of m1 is 0.9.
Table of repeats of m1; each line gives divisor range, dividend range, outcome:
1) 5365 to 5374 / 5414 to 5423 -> 1.10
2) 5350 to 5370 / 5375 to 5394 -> 1.05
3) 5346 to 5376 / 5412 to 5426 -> 1.02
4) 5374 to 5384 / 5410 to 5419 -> 1.01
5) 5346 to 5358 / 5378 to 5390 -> 1.08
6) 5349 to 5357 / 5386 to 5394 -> 1.11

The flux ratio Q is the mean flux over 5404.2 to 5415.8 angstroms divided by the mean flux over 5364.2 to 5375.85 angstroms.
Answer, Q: 1.0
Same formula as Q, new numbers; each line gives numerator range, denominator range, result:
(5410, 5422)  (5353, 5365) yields 0.94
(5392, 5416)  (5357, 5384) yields 0.94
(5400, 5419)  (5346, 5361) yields 0.92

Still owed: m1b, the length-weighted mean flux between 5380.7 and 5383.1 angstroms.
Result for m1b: 6.37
